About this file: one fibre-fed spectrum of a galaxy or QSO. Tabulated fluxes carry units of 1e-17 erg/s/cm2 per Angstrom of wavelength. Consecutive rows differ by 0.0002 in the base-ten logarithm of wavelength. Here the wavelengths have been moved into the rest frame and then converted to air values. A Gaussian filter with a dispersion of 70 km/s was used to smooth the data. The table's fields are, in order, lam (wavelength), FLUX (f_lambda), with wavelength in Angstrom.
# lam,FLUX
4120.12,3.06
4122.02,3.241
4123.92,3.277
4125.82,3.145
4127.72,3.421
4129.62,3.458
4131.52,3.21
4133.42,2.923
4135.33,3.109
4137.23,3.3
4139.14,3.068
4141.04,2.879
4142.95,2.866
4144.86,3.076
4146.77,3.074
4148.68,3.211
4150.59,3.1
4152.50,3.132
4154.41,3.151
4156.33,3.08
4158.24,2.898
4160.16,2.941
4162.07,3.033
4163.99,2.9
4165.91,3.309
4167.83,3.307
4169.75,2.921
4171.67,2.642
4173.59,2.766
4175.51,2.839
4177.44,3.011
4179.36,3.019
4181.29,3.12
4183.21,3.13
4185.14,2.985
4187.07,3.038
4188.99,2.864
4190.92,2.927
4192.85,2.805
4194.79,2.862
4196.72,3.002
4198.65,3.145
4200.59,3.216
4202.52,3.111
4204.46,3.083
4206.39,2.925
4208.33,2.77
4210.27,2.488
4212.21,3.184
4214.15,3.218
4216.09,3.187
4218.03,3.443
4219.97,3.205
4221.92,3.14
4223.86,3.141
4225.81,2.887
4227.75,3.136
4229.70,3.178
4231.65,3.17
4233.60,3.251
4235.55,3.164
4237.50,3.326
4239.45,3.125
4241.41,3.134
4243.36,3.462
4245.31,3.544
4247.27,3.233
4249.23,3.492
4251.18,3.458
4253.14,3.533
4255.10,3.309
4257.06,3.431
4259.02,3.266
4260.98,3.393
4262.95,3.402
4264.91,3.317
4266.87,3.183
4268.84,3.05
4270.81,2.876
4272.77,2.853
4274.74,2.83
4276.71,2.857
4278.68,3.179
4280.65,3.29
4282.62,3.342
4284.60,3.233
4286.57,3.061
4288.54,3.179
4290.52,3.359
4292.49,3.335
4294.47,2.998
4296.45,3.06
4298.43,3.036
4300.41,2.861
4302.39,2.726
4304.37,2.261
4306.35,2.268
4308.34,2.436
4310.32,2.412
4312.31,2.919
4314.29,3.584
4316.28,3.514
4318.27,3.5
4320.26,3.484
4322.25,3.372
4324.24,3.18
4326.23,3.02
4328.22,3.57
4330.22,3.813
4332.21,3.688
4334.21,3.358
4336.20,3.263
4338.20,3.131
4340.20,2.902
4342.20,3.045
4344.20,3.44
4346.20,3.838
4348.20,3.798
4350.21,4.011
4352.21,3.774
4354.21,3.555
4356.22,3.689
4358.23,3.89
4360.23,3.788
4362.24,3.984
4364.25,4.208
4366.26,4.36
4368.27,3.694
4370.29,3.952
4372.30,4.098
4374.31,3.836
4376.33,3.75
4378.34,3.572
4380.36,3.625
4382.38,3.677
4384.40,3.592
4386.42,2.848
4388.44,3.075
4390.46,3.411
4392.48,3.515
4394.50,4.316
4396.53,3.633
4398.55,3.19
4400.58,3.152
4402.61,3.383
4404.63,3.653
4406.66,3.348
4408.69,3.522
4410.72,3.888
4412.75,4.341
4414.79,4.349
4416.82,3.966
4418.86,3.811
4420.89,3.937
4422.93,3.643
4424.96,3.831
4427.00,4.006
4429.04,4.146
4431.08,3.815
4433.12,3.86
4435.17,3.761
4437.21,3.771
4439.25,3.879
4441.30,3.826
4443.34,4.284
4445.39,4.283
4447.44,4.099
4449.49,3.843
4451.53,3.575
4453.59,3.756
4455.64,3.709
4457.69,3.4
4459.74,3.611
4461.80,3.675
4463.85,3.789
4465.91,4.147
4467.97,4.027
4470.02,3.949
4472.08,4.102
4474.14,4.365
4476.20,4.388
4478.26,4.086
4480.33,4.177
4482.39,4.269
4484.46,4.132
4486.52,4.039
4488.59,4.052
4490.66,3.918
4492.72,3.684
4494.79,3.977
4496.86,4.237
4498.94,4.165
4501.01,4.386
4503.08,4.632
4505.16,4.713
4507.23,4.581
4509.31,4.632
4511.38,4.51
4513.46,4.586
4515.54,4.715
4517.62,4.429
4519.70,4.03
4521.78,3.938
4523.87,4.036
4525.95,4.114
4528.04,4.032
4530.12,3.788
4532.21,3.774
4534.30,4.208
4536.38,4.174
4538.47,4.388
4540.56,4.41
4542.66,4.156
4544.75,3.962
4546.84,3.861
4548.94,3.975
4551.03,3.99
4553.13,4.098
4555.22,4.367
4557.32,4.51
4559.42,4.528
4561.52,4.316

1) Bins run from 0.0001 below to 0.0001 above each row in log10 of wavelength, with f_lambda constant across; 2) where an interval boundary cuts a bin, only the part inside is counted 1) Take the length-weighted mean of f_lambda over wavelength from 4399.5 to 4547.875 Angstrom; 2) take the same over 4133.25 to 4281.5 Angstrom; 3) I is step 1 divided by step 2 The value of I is 1.3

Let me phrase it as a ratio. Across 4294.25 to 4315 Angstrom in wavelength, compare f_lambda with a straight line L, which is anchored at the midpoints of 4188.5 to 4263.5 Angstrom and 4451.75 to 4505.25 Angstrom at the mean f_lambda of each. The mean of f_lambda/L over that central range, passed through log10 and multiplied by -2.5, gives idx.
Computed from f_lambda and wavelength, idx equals 0.24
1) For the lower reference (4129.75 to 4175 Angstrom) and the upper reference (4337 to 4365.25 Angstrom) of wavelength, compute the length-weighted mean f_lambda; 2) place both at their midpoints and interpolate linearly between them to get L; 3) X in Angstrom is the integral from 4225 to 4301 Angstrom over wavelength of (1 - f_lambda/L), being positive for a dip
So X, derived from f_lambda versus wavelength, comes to 3.9 Angstrom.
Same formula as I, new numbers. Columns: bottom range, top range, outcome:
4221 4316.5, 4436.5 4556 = 1.31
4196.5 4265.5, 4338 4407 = 1.13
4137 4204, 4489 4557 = 1.39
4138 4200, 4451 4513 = 1.36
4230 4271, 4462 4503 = 1.24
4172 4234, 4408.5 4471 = 1.28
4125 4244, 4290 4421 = 1.13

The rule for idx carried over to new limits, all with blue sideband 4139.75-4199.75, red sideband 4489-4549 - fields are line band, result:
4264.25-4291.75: 0.09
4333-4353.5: 0.04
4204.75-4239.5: 0.03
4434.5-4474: 0.03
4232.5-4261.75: -0.02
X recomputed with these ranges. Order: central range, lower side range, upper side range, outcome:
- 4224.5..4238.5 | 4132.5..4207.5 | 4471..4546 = 0.34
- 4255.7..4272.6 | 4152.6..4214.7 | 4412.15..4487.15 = 0.31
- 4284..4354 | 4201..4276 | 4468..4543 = 5.59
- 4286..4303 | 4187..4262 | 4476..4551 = 1.67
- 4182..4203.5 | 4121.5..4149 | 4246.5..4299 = 1.11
